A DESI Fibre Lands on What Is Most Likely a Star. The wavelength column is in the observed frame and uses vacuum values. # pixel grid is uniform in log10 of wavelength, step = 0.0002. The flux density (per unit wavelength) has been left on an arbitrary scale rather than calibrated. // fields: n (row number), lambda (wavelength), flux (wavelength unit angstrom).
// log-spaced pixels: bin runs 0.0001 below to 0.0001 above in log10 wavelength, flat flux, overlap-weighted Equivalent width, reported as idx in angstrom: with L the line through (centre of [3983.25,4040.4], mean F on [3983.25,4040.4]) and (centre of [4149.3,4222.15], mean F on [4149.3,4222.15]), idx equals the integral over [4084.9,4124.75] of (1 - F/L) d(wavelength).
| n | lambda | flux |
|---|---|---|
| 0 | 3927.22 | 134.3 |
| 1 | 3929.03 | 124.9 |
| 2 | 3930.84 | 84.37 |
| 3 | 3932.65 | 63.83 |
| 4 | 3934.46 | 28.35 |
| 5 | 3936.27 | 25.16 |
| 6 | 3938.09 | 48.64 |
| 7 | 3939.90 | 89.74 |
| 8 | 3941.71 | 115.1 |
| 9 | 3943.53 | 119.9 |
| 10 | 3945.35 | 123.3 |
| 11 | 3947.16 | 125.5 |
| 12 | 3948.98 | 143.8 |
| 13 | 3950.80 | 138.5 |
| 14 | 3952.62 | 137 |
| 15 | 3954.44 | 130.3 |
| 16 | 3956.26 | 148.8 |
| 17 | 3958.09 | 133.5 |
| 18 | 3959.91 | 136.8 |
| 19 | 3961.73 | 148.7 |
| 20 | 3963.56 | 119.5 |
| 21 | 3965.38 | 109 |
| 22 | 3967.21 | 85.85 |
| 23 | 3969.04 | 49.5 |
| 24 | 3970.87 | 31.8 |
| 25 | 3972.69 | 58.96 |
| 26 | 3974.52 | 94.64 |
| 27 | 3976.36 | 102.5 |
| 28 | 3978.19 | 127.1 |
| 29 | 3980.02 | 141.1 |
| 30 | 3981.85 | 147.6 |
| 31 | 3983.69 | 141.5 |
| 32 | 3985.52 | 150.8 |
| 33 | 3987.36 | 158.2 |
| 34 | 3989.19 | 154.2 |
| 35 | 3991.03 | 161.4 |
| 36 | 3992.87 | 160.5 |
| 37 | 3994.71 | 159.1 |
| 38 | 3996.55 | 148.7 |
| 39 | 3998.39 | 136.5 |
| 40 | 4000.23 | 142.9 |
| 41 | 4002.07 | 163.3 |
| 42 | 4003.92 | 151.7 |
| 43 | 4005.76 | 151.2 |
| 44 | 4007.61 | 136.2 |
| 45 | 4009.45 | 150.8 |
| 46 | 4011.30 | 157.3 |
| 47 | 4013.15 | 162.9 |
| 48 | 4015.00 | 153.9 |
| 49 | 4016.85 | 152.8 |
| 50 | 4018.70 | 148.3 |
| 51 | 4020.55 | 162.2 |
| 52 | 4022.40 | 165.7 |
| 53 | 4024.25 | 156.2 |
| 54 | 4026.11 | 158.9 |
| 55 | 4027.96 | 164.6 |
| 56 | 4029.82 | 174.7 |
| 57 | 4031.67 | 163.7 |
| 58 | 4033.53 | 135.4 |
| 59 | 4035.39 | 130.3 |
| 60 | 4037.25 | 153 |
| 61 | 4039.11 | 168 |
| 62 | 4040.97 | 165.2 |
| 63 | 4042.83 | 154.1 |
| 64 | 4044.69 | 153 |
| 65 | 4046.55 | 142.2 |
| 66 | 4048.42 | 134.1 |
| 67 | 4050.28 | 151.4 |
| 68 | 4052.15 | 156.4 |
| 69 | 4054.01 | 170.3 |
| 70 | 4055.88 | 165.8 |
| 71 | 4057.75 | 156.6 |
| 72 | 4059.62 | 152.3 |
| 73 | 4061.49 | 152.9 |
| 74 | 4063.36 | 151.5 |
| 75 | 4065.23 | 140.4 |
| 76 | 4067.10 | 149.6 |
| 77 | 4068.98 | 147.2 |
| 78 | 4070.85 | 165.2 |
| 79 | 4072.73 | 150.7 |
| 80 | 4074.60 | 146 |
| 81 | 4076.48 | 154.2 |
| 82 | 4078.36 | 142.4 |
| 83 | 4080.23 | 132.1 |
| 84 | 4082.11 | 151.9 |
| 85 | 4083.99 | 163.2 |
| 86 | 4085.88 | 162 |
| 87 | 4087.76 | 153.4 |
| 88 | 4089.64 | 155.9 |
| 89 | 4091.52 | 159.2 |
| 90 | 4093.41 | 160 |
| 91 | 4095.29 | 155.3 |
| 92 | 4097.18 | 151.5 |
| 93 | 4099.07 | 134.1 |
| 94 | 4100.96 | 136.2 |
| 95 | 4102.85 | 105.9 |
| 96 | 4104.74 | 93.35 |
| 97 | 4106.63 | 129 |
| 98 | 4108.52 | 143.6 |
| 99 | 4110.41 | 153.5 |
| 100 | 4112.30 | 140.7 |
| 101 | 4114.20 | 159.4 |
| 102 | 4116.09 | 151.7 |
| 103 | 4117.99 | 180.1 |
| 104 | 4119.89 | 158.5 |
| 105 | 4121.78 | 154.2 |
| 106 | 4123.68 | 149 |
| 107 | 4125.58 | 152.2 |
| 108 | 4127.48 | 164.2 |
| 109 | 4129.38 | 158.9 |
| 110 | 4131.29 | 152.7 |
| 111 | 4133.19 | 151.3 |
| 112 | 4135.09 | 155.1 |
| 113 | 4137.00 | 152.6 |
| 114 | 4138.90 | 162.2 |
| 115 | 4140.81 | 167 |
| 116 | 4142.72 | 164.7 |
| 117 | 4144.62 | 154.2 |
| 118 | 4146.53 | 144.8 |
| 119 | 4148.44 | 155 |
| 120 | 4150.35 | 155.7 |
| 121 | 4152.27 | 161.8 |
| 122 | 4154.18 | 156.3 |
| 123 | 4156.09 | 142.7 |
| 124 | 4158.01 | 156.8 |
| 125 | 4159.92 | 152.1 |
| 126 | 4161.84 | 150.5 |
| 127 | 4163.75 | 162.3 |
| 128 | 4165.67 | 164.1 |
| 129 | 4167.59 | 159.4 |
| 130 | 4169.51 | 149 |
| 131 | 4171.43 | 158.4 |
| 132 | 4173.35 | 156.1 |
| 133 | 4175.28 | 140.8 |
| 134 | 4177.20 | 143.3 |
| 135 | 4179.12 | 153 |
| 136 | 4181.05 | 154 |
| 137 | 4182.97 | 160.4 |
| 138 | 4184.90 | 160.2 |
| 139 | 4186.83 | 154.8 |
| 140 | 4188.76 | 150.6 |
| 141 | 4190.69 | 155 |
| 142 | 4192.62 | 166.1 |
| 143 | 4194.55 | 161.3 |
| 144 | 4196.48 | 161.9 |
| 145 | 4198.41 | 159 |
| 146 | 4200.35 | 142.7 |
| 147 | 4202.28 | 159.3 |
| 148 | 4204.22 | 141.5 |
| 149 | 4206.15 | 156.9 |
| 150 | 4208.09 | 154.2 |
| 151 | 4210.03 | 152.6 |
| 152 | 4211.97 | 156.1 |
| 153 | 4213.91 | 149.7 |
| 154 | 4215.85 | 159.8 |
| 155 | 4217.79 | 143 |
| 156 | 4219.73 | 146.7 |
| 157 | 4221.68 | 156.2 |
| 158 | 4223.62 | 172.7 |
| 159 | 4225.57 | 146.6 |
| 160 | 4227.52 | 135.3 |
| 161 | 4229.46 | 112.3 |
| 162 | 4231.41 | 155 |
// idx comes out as 1.9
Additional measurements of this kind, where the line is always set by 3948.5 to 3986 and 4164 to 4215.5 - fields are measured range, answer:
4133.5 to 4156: -1.4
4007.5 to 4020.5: -2.9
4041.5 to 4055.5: -2.3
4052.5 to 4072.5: -3.3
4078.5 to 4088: -1.0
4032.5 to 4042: -1.6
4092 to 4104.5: 0.1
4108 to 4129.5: -1.9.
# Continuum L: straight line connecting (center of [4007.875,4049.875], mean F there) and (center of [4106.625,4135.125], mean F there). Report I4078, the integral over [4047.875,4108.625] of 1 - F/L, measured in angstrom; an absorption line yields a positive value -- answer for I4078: 2.6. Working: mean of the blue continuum 155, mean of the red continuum 154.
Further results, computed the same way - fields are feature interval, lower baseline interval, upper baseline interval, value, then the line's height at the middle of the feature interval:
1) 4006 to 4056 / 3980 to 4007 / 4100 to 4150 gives -1.30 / 151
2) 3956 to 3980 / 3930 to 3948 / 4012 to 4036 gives 0.59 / 108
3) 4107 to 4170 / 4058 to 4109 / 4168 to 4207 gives -2.12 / 150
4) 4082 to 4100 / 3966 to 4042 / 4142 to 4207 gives -0.82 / 148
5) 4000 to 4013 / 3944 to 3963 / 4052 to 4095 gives -0.70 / 144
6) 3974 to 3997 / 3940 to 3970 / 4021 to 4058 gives -1.44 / 134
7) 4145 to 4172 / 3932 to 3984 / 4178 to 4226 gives -1.60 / 146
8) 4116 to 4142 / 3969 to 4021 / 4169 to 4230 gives -1.89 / 147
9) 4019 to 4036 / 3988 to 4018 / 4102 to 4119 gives -0.82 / 150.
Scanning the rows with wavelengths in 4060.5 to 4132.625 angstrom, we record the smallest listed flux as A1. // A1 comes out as 93.35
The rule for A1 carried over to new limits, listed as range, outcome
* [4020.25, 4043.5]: 130.3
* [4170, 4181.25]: 140.8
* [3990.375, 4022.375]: 136.2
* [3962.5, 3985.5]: 31.8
